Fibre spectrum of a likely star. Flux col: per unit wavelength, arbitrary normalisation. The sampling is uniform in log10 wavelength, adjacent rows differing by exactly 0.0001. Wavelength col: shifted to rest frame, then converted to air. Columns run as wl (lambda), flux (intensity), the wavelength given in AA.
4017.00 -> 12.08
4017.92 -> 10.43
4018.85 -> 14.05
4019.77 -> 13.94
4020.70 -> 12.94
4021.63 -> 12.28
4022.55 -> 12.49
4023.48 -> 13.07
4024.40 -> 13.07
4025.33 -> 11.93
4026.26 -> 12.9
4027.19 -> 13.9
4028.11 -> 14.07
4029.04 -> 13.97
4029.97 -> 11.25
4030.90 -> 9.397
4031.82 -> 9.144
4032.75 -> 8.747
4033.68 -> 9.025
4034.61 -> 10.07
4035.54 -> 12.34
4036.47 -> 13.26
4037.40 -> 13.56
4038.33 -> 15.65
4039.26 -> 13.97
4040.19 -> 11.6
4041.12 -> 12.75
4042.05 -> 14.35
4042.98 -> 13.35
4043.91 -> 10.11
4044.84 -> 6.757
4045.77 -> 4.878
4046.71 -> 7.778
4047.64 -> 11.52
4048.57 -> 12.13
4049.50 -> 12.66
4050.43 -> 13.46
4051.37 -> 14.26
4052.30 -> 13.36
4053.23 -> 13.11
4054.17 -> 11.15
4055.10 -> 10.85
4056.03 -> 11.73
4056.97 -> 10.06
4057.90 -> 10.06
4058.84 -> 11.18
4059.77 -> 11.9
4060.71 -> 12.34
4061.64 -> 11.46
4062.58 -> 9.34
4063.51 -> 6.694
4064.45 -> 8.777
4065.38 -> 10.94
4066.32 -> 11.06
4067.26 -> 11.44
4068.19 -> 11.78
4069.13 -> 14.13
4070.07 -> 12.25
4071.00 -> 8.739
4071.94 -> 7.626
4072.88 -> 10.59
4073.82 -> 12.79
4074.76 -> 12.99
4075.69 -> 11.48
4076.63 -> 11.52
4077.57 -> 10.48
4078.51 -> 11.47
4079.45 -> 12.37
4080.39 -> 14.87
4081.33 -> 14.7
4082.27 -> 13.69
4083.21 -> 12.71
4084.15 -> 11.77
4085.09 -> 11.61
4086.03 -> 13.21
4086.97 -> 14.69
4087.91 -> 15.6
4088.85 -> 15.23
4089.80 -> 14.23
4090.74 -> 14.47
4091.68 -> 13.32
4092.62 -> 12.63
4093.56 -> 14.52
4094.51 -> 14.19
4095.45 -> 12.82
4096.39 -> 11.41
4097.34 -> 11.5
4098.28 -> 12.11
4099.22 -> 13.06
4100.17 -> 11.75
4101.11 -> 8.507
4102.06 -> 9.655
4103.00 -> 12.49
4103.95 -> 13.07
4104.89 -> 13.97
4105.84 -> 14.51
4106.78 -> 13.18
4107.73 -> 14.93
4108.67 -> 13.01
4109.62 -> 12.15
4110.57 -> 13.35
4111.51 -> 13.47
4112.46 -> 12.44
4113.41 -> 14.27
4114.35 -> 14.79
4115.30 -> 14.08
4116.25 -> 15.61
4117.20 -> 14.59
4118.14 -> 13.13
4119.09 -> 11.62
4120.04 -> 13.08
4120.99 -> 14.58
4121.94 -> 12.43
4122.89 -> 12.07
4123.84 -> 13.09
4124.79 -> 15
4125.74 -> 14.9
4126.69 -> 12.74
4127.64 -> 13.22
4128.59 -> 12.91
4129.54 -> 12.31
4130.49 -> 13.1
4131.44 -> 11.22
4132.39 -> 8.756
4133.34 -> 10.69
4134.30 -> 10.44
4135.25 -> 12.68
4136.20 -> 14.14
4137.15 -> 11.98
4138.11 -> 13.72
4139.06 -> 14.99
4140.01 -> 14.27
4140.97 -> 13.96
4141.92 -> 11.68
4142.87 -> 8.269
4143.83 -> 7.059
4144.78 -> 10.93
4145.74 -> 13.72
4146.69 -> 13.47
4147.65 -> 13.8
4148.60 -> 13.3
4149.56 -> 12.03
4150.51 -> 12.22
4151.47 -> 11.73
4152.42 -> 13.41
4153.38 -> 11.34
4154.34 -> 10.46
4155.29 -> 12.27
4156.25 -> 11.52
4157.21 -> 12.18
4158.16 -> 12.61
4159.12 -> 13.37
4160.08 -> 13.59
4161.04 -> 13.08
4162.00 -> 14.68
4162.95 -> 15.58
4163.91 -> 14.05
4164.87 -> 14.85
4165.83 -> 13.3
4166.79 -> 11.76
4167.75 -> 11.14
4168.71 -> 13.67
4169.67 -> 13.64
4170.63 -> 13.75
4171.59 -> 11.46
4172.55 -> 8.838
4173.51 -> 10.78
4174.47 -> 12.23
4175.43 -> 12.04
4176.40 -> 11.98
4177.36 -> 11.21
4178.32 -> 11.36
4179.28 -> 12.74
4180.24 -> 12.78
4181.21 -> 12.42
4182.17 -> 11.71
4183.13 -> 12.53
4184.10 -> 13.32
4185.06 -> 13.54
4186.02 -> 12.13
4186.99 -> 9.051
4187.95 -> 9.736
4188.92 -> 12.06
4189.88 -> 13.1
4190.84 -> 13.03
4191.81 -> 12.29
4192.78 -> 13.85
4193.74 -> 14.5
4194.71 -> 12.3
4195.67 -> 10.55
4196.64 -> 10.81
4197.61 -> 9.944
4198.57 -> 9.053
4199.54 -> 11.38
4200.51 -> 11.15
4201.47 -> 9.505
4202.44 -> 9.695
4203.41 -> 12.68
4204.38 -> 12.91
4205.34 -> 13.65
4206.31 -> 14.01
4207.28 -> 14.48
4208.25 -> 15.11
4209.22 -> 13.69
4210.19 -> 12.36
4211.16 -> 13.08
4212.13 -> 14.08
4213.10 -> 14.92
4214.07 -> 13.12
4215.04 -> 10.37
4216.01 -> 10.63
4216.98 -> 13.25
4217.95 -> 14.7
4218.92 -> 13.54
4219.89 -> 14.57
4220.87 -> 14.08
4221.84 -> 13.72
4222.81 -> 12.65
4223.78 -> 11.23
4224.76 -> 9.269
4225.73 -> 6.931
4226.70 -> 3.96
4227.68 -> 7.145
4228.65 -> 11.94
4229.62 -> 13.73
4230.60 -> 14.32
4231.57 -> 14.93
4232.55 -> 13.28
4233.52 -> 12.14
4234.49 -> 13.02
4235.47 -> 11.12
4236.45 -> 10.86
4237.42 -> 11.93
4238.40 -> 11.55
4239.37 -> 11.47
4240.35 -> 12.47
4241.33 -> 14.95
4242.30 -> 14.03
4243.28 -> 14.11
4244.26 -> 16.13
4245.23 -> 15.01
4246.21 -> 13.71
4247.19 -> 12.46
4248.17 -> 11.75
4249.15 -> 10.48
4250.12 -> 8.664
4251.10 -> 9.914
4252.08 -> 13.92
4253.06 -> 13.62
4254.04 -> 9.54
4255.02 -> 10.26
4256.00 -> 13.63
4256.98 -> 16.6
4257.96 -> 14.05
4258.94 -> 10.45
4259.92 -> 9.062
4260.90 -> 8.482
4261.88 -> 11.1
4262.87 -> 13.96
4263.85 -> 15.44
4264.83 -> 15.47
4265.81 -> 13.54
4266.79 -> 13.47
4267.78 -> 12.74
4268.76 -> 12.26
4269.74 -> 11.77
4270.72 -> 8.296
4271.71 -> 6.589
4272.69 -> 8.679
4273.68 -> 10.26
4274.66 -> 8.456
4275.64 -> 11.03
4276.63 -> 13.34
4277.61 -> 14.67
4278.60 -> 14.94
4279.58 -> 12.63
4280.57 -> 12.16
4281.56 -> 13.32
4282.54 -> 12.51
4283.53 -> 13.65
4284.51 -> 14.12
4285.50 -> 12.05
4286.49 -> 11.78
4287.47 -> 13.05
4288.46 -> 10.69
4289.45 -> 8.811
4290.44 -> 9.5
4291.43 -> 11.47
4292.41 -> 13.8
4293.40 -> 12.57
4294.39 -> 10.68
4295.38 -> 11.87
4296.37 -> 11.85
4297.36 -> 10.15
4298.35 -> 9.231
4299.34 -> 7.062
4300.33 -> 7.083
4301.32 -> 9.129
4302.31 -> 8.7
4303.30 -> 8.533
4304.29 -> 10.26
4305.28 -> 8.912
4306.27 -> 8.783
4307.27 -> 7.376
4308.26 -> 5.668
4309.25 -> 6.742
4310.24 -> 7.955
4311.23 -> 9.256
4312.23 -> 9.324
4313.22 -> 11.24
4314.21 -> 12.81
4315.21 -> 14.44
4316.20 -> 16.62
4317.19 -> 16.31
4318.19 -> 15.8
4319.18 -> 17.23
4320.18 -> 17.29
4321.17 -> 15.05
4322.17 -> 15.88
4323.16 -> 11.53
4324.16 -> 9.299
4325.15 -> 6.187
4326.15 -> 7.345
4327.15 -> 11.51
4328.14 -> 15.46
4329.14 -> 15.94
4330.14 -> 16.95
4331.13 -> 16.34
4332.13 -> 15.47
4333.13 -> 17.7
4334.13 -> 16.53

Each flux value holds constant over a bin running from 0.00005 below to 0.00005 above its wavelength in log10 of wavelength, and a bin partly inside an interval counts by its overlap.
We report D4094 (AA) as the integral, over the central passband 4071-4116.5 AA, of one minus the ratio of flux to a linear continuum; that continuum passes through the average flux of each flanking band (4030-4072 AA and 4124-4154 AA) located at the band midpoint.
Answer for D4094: -4.2 AA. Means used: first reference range 11.2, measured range 12.8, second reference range 12.4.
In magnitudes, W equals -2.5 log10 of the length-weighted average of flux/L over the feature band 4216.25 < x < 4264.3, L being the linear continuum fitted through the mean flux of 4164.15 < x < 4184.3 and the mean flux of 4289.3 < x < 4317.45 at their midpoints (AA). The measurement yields -0.09 mag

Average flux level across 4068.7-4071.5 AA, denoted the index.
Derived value 11.6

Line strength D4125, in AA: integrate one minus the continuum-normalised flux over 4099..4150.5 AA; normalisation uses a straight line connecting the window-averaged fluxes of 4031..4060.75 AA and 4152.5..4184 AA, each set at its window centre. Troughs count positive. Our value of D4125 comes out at -2.7 AA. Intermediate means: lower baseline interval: 11.4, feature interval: 12.7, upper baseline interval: 12.5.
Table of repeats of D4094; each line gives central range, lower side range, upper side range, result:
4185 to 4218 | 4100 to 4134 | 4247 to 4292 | 0.1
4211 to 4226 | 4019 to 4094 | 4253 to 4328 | -1.2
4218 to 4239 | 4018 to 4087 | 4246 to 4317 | -0.8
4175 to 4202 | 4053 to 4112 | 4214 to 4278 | 0.6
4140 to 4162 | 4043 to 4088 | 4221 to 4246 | -0.7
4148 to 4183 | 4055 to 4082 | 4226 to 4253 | -2.1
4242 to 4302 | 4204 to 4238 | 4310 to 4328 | 3.5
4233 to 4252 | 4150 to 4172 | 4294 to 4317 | -2.2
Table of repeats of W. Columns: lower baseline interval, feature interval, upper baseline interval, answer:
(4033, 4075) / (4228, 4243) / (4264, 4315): -0.165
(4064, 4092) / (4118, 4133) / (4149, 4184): -0.028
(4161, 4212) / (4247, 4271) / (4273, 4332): -0.014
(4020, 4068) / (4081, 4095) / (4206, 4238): -0.172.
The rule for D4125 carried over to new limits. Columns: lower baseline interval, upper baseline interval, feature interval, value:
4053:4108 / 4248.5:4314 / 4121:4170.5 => -3.8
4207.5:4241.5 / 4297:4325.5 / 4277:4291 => -1.4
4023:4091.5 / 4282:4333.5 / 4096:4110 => -0.6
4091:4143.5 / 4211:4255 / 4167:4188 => 1.0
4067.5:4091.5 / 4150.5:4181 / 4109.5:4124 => -1.0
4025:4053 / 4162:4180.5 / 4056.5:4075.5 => 1.7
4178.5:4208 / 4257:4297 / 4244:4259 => -0.7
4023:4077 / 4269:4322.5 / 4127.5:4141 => -1.3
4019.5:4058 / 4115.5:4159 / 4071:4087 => 0.0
